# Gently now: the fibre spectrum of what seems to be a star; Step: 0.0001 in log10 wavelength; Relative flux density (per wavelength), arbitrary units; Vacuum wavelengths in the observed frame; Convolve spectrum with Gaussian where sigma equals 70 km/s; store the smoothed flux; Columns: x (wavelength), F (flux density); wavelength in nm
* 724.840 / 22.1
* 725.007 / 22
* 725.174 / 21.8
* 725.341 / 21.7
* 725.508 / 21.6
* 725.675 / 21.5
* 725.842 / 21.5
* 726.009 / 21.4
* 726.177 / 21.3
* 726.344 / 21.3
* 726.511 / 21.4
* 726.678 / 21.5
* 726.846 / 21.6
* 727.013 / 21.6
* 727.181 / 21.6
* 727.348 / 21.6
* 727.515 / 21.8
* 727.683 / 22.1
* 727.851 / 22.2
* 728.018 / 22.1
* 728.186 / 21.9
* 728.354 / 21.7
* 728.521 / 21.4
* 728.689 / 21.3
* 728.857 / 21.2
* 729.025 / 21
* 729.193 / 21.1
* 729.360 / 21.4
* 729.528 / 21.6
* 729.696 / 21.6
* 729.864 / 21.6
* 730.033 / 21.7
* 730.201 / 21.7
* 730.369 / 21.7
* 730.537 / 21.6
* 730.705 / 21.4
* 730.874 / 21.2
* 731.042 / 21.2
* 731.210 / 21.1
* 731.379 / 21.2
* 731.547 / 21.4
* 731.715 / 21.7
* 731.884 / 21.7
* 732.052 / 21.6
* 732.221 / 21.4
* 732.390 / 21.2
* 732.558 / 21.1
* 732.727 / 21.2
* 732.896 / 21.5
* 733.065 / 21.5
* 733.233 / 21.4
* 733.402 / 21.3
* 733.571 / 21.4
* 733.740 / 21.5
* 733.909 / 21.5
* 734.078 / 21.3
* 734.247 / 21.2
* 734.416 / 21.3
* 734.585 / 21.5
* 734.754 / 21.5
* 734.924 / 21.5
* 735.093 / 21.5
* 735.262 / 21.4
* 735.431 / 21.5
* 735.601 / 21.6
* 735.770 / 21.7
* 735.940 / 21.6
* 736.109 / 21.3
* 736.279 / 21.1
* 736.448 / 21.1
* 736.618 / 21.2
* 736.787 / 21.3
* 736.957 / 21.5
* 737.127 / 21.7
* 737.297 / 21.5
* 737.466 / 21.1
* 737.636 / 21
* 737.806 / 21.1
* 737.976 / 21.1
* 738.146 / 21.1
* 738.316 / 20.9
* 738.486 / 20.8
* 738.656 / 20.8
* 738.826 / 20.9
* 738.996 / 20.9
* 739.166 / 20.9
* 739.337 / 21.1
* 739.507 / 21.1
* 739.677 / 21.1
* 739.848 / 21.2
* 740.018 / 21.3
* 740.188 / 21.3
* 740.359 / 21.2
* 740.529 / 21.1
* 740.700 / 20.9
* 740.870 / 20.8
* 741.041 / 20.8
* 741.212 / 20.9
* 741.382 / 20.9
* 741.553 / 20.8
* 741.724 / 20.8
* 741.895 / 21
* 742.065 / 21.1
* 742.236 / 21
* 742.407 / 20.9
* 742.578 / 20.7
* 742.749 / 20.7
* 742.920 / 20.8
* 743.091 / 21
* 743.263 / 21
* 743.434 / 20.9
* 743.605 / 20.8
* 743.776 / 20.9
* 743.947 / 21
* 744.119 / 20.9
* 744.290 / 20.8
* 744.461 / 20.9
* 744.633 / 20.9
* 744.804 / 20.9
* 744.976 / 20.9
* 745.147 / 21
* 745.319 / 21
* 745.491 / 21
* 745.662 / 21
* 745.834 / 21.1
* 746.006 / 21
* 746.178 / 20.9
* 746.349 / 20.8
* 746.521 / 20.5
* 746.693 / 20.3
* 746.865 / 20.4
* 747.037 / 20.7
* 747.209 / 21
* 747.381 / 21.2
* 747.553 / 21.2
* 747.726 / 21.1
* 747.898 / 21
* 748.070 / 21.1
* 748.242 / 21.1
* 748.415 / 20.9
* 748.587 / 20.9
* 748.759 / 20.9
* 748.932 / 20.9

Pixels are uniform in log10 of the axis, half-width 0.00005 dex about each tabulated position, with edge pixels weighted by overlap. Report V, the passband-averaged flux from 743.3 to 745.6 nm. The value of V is 20.9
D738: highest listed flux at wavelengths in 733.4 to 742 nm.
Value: 21.7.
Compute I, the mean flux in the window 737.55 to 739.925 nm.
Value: 21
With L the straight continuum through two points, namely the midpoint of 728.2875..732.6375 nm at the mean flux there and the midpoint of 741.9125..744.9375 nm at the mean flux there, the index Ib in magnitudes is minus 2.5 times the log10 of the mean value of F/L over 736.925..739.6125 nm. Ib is 0.00 mag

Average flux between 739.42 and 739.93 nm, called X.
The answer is 21.1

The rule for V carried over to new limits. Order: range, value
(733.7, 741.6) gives 21.2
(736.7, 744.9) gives 21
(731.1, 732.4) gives 21.4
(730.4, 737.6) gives 21.4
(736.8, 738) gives 21.3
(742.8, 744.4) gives 20.9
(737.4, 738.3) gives 21.1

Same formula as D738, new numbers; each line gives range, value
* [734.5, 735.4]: 21.5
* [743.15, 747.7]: 21.2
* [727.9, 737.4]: 22.1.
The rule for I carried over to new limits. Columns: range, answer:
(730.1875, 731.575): 21.4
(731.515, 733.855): 21.4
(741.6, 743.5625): 20.9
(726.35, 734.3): 21.5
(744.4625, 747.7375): 20.9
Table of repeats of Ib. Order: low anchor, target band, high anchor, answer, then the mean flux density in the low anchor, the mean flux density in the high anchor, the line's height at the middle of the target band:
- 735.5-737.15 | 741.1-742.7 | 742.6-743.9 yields 0.00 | 21.4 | 20.9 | 21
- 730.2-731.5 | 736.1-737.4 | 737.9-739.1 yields -0.02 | 21.4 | 20.9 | 21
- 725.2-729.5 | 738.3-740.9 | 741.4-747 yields 0.00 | 21.6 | 20.9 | 21.1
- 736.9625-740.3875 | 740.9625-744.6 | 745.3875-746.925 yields 0.00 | 21.1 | 20.8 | 20.9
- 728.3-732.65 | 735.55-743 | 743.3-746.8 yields 0.00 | 21.4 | 20.9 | 21.1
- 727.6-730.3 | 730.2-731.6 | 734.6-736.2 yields 0.01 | 21.6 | 21.5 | 21.6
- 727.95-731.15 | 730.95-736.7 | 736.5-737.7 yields 0.00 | 21.5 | 21.3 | 21.4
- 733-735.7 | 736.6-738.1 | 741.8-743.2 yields 0.00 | 21.4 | 20.9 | 21.2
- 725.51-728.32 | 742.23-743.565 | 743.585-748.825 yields 0.01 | 21.6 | 20.9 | 21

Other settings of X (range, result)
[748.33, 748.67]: 20.9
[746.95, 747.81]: 21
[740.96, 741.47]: 20.9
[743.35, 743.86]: 20.9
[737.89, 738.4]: 21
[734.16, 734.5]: 21.3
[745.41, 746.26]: 21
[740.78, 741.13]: 20.8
